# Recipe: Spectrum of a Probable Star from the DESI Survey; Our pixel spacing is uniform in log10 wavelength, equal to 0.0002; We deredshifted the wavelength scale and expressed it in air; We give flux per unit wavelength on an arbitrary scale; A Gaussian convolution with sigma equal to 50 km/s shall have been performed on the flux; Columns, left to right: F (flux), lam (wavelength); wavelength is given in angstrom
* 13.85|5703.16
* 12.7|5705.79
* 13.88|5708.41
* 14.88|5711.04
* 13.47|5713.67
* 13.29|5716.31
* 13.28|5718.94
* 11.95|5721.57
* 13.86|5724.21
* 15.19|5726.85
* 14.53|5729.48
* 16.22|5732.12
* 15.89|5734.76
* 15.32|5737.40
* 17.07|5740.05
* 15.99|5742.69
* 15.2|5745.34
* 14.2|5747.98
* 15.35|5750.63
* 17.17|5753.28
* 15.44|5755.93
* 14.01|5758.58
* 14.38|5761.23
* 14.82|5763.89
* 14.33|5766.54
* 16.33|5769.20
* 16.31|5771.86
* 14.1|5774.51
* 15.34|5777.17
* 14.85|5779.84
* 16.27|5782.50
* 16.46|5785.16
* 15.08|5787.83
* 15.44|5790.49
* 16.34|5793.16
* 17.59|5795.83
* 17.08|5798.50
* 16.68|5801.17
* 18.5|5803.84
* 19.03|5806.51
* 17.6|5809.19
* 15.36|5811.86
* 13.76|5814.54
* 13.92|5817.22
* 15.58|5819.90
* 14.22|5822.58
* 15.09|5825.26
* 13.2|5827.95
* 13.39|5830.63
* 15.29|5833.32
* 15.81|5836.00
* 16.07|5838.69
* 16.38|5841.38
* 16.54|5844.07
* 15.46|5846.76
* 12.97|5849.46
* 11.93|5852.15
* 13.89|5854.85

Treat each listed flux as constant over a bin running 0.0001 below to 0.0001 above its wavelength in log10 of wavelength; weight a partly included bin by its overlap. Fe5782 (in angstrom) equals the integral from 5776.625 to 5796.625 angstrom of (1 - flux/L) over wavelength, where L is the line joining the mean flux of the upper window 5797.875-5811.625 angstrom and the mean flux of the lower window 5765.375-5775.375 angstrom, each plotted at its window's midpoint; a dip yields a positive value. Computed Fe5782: 0.6 angstrom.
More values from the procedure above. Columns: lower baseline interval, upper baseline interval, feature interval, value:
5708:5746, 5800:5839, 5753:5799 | -1.3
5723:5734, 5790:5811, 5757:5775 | 1.4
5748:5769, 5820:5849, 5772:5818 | -3.1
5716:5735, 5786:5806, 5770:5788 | 0.7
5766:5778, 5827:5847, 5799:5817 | -1.6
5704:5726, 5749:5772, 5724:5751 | -2.0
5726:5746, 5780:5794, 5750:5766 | 0.6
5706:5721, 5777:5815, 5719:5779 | -1.1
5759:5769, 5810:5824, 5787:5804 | -2.2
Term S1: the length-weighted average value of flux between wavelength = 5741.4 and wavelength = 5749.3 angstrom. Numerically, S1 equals 15.1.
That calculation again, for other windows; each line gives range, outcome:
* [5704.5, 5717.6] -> 13.6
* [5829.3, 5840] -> 15.1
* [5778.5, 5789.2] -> 15.7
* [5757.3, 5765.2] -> 14.4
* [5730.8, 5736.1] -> 16.1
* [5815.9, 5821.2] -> 14.7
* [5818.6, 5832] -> 14.3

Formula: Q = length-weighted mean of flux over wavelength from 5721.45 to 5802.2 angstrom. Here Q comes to 15.5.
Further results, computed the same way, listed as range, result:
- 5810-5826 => 14.7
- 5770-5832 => 15.7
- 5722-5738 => 15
